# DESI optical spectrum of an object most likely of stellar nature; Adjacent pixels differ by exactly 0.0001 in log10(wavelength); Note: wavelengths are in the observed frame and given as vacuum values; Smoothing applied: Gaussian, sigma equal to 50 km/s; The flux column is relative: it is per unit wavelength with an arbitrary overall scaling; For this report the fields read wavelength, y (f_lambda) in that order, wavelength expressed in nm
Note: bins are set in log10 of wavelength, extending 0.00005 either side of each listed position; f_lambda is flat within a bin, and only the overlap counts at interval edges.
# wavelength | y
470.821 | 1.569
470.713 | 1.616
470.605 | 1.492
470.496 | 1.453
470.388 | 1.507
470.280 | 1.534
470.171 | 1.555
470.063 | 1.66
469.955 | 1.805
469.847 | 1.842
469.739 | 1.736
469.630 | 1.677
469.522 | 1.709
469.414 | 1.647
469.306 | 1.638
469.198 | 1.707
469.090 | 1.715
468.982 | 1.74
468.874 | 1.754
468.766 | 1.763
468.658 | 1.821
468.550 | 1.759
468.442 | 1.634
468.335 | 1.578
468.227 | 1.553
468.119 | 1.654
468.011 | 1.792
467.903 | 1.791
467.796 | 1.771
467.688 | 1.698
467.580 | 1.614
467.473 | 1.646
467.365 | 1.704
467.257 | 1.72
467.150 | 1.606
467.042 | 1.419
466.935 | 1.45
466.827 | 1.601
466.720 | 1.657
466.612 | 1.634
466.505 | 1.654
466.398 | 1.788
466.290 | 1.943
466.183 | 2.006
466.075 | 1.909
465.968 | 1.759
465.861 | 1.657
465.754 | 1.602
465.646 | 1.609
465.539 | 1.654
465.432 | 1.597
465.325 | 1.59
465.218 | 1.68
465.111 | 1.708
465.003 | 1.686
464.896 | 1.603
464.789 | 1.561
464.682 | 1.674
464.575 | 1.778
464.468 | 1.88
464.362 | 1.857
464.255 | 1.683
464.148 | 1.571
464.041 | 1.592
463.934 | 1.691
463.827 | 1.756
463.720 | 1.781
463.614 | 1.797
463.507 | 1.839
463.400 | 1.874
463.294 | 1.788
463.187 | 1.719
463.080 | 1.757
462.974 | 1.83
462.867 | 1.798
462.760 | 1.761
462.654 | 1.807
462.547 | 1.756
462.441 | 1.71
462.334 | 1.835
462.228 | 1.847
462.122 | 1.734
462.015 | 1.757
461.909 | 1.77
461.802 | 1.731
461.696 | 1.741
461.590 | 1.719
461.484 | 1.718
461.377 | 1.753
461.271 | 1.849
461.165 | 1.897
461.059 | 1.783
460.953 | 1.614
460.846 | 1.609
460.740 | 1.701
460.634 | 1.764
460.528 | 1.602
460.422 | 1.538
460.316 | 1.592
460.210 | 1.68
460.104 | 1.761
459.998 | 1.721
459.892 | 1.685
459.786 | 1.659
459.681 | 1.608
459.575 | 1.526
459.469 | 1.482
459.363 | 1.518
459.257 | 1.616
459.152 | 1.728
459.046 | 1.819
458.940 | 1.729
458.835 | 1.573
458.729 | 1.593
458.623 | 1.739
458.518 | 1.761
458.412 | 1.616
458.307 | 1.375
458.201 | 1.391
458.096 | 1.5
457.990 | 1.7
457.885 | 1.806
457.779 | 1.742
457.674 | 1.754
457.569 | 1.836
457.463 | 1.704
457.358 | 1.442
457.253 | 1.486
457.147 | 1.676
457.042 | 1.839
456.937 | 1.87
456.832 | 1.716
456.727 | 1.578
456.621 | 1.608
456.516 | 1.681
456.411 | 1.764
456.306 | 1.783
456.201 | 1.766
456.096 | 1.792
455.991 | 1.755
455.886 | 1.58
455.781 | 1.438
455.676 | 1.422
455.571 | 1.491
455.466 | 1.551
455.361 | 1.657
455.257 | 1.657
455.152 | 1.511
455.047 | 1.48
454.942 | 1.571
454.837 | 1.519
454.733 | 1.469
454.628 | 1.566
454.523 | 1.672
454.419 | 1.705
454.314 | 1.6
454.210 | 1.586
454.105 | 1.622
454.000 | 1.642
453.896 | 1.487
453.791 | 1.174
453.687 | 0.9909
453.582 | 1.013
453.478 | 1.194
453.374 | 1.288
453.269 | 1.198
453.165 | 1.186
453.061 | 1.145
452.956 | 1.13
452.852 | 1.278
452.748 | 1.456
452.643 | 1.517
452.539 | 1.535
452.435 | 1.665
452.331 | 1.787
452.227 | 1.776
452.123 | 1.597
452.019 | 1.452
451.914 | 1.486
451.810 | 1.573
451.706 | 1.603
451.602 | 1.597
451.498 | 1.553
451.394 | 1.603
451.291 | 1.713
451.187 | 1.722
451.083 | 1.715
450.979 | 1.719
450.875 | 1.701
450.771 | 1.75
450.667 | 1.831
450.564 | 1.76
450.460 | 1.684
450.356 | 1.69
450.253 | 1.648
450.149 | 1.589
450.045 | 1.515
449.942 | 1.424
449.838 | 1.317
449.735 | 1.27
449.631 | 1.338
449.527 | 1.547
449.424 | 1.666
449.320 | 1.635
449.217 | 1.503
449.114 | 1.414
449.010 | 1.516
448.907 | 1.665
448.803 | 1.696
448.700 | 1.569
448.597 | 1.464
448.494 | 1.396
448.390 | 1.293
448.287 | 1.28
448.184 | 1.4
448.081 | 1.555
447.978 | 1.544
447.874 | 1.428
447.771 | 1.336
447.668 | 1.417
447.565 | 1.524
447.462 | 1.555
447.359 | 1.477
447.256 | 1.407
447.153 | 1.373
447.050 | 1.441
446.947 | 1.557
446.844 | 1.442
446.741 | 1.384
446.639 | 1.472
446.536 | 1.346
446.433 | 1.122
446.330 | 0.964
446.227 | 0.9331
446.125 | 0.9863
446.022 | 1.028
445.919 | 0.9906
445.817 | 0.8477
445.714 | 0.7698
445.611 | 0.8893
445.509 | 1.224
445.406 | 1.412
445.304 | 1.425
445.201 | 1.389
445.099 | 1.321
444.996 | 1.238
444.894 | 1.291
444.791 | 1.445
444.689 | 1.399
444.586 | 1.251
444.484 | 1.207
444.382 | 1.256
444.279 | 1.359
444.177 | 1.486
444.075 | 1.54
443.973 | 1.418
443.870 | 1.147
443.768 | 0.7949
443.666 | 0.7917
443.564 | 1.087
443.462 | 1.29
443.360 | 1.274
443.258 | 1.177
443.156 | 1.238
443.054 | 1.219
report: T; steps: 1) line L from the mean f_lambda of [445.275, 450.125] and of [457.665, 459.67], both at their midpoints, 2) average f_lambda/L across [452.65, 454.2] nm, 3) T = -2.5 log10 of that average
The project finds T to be 0.17 mag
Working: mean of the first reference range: 1.36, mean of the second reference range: 1.63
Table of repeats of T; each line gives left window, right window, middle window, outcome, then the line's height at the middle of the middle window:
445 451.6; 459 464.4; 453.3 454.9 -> 0.09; 1.56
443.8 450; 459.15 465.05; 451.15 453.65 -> 0.02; 1.48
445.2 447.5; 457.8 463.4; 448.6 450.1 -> -0.14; 1.33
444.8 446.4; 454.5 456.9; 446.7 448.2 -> -0.20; 1.21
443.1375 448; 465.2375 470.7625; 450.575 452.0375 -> -0.20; 1.37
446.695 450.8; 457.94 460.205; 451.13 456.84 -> 0.03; 1.57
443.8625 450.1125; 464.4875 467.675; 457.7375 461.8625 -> -0.06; 1.57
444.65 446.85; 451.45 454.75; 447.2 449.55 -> -0.16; 1.28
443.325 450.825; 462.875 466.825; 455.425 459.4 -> -0.05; 1.58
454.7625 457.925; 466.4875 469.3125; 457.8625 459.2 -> 0.01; 1.65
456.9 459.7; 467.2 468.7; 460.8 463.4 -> -0.06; 1.66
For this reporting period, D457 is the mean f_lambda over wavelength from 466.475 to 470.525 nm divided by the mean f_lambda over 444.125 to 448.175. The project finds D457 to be 1.28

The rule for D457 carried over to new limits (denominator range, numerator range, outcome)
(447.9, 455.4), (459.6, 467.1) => 1.13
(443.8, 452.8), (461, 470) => 1.20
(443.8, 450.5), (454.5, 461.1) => 1.20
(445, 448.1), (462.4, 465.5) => 1.35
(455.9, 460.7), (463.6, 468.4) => 1.01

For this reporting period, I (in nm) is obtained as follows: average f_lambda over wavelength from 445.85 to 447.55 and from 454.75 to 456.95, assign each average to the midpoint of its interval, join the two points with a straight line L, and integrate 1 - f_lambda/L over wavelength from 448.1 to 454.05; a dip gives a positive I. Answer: -0.24 nm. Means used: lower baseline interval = 1.28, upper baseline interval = 1.62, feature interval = 1.5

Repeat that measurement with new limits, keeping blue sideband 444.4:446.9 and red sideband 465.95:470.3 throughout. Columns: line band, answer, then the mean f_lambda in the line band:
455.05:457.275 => -0.33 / 1.65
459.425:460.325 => -0.07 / 1.64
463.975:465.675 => -0.05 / 1.67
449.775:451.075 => -0.33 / 1.64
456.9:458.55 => -0.21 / 1.65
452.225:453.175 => -0.06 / 1.44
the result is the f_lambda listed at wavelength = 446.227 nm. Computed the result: 0.9331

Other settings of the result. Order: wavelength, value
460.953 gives 1.614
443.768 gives 0.7949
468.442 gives 1.634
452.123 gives 1.597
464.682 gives 1.674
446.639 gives 1.472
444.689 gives 1.399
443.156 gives 1.238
